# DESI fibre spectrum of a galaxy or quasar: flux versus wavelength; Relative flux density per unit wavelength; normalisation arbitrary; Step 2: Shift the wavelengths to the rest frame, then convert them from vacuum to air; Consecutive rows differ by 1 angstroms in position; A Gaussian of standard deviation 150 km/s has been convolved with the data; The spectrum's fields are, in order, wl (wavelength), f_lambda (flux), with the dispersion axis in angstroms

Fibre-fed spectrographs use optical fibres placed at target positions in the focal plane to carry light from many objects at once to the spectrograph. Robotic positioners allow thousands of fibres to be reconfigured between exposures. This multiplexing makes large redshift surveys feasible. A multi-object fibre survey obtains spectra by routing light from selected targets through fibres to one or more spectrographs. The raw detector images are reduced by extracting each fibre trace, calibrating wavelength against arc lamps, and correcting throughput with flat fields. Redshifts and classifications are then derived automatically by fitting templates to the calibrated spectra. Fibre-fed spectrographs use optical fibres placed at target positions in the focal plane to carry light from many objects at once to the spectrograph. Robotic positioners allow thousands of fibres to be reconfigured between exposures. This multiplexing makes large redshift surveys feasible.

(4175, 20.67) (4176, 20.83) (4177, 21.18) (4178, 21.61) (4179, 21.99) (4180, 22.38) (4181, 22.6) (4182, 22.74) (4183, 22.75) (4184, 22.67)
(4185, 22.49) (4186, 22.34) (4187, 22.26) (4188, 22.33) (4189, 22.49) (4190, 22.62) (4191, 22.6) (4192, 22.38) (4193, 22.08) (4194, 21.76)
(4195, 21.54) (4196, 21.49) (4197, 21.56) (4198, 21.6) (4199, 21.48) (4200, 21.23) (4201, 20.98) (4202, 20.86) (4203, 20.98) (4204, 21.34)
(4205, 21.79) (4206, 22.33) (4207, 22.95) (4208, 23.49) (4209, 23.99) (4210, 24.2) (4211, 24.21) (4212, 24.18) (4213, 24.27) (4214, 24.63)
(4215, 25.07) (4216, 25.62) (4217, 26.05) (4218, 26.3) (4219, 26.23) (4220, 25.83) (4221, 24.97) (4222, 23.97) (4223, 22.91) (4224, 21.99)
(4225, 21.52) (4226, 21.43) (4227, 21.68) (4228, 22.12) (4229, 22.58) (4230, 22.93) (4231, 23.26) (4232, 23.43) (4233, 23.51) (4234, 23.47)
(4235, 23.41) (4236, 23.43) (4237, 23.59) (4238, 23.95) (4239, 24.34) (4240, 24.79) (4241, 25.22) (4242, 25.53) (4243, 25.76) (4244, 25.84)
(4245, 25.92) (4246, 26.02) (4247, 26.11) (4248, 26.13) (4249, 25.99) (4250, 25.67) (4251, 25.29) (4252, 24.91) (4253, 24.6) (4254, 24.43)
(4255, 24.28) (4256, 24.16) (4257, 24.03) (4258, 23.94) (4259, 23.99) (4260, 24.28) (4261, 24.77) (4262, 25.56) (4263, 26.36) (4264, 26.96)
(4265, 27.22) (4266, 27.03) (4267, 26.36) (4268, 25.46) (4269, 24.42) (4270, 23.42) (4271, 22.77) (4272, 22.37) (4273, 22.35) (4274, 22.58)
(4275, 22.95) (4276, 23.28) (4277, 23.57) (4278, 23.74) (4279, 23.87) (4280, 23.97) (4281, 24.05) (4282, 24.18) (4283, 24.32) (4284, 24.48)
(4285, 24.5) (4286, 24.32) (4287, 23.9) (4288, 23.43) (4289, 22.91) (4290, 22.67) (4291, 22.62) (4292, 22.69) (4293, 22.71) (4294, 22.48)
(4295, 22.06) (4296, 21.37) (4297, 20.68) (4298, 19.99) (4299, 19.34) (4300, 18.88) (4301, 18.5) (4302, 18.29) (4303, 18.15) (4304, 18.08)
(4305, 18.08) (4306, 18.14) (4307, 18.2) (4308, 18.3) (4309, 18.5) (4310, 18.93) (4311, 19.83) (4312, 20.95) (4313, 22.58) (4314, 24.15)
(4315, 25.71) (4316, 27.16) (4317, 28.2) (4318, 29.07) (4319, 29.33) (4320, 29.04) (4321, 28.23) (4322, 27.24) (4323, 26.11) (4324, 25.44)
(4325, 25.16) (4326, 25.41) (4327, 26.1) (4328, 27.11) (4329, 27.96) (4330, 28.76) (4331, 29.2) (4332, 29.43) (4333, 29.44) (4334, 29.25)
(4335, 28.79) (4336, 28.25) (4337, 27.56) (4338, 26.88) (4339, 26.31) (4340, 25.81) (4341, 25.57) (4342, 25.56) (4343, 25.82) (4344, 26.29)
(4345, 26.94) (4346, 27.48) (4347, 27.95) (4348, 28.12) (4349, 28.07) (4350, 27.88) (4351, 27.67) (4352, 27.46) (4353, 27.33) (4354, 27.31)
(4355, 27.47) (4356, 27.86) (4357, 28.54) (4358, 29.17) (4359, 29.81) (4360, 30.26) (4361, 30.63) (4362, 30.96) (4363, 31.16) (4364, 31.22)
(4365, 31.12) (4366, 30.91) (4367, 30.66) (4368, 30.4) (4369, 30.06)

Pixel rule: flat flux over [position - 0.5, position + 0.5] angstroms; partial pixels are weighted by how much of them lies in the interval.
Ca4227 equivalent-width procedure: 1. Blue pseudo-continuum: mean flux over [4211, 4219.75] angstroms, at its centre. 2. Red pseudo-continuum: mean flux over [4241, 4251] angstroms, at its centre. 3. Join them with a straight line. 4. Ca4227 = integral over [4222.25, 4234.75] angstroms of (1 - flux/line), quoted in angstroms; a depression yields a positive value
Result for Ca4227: 1.4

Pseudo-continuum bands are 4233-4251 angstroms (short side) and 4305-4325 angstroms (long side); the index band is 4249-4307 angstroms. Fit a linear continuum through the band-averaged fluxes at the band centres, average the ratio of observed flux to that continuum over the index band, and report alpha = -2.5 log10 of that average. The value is 0.06 mag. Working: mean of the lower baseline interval 25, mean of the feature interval 23.1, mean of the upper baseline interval 23.8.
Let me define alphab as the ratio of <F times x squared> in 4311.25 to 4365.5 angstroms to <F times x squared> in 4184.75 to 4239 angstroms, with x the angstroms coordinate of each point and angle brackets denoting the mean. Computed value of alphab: 1.27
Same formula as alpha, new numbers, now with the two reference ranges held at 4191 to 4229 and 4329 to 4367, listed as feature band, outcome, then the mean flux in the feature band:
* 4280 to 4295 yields 0.110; 23.5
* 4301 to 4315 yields 0.341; 19.6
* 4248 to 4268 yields -0.018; 25.3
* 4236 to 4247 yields -0.037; 25.1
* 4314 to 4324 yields -0.010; 27.5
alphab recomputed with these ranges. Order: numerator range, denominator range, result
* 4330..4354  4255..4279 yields 1.17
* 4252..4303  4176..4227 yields 1.06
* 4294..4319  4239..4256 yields 0.86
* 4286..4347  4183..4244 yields 1.10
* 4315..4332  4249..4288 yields 1.15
